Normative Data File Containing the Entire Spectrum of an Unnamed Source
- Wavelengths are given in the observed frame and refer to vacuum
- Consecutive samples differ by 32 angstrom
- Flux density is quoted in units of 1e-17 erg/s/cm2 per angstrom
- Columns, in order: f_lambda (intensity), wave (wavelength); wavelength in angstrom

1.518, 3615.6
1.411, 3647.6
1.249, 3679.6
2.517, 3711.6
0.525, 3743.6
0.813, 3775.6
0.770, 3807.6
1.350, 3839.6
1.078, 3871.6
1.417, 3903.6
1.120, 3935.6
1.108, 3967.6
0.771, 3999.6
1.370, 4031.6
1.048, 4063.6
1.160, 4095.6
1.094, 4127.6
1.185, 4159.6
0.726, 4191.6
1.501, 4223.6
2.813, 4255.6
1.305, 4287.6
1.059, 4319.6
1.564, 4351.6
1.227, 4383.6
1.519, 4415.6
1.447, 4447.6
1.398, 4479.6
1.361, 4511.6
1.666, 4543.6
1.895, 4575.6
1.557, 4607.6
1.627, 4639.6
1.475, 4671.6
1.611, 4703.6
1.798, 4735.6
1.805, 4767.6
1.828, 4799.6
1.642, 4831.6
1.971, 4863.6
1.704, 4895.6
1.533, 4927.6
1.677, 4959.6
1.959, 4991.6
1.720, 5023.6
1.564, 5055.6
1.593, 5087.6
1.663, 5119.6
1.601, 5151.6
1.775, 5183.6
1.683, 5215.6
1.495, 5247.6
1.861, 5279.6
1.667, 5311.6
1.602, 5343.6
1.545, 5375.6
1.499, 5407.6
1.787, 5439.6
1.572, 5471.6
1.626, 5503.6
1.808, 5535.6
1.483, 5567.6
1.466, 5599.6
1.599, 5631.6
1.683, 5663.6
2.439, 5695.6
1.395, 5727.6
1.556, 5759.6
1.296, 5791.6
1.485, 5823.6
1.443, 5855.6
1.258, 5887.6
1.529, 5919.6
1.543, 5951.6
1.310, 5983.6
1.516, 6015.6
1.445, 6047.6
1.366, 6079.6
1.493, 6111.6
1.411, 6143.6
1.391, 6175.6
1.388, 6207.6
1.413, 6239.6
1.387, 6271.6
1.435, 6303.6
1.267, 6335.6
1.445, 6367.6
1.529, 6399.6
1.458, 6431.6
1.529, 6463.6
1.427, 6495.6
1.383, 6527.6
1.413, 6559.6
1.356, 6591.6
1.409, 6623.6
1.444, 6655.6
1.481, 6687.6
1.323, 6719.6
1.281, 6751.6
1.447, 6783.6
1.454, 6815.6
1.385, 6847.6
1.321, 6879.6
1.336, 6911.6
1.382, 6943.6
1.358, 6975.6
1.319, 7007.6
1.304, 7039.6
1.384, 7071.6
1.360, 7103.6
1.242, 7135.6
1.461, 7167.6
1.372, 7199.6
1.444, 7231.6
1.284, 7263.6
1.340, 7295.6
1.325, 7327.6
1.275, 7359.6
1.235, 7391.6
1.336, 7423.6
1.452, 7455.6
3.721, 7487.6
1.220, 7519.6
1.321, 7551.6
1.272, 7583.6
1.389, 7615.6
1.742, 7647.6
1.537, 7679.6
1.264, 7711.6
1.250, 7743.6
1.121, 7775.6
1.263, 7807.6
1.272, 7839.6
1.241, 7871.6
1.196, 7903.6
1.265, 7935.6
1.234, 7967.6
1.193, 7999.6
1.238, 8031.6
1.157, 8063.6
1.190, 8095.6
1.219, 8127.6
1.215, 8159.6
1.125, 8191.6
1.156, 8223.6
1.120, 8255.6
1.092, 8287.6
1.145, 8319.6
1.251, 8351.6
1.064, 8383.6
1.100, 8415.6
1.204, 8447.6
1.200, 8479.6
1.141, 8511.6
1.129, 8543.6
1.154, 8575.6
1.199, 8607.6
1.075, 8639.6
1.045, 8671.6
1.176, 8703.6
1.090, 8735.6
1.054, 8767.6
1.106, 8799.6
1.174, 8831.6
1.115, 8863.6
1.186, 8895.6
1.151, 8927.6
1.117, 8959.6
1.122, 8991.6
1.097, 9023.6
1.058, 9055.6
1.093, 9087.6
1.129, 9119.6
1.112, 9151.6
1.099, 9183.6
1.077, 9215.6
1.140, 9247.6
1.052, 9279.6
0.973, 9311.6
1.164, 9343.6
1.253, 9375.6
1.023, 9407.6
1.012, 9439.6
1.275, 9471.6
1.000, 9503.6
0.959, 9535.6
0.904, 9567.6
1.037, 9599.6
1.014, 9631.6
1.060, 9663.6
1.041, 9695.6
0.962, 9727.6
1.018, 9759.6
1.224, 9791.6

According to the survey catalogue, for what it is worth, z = 0.139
